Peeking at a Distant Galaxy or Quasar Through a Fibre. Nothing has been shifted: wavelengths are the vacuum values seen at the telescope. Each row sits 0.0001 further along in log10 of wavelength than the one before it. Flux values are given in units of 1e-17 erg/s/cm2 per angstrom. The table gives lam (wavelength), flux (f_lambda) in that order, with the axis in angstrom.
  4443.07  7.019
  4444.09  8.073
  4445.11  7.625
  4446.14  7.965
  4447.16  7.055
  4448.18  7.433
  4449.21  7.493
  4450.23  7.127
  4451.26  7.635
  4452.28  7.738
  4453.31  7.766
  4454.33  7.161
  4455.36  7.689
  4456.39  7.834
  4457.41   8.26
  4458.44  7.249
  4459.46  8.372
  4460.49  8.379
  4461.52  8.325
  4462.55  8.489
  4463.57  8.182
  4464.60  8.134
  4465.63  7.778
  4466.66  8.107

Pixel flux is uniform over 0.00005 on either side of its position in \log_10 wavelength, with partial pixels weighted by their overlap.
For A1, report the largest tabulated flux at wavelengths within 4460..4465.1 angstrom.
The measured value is 8.489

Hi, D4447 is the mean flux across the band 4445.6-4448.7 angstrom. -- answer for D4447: 7.48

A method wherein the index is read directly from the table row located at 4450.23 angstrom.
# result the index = 7.127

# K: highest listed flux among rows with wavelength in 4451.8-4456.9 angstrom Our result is 7.834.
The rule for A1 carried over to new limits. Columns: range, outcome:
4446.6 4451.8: 7.635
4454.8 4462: 8.379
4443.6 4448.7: 8.073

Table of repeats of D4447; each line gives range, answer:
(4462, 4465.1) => 8.28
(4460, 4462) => 8.34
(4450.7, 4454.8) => 7.58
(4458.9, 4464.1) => 8.34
